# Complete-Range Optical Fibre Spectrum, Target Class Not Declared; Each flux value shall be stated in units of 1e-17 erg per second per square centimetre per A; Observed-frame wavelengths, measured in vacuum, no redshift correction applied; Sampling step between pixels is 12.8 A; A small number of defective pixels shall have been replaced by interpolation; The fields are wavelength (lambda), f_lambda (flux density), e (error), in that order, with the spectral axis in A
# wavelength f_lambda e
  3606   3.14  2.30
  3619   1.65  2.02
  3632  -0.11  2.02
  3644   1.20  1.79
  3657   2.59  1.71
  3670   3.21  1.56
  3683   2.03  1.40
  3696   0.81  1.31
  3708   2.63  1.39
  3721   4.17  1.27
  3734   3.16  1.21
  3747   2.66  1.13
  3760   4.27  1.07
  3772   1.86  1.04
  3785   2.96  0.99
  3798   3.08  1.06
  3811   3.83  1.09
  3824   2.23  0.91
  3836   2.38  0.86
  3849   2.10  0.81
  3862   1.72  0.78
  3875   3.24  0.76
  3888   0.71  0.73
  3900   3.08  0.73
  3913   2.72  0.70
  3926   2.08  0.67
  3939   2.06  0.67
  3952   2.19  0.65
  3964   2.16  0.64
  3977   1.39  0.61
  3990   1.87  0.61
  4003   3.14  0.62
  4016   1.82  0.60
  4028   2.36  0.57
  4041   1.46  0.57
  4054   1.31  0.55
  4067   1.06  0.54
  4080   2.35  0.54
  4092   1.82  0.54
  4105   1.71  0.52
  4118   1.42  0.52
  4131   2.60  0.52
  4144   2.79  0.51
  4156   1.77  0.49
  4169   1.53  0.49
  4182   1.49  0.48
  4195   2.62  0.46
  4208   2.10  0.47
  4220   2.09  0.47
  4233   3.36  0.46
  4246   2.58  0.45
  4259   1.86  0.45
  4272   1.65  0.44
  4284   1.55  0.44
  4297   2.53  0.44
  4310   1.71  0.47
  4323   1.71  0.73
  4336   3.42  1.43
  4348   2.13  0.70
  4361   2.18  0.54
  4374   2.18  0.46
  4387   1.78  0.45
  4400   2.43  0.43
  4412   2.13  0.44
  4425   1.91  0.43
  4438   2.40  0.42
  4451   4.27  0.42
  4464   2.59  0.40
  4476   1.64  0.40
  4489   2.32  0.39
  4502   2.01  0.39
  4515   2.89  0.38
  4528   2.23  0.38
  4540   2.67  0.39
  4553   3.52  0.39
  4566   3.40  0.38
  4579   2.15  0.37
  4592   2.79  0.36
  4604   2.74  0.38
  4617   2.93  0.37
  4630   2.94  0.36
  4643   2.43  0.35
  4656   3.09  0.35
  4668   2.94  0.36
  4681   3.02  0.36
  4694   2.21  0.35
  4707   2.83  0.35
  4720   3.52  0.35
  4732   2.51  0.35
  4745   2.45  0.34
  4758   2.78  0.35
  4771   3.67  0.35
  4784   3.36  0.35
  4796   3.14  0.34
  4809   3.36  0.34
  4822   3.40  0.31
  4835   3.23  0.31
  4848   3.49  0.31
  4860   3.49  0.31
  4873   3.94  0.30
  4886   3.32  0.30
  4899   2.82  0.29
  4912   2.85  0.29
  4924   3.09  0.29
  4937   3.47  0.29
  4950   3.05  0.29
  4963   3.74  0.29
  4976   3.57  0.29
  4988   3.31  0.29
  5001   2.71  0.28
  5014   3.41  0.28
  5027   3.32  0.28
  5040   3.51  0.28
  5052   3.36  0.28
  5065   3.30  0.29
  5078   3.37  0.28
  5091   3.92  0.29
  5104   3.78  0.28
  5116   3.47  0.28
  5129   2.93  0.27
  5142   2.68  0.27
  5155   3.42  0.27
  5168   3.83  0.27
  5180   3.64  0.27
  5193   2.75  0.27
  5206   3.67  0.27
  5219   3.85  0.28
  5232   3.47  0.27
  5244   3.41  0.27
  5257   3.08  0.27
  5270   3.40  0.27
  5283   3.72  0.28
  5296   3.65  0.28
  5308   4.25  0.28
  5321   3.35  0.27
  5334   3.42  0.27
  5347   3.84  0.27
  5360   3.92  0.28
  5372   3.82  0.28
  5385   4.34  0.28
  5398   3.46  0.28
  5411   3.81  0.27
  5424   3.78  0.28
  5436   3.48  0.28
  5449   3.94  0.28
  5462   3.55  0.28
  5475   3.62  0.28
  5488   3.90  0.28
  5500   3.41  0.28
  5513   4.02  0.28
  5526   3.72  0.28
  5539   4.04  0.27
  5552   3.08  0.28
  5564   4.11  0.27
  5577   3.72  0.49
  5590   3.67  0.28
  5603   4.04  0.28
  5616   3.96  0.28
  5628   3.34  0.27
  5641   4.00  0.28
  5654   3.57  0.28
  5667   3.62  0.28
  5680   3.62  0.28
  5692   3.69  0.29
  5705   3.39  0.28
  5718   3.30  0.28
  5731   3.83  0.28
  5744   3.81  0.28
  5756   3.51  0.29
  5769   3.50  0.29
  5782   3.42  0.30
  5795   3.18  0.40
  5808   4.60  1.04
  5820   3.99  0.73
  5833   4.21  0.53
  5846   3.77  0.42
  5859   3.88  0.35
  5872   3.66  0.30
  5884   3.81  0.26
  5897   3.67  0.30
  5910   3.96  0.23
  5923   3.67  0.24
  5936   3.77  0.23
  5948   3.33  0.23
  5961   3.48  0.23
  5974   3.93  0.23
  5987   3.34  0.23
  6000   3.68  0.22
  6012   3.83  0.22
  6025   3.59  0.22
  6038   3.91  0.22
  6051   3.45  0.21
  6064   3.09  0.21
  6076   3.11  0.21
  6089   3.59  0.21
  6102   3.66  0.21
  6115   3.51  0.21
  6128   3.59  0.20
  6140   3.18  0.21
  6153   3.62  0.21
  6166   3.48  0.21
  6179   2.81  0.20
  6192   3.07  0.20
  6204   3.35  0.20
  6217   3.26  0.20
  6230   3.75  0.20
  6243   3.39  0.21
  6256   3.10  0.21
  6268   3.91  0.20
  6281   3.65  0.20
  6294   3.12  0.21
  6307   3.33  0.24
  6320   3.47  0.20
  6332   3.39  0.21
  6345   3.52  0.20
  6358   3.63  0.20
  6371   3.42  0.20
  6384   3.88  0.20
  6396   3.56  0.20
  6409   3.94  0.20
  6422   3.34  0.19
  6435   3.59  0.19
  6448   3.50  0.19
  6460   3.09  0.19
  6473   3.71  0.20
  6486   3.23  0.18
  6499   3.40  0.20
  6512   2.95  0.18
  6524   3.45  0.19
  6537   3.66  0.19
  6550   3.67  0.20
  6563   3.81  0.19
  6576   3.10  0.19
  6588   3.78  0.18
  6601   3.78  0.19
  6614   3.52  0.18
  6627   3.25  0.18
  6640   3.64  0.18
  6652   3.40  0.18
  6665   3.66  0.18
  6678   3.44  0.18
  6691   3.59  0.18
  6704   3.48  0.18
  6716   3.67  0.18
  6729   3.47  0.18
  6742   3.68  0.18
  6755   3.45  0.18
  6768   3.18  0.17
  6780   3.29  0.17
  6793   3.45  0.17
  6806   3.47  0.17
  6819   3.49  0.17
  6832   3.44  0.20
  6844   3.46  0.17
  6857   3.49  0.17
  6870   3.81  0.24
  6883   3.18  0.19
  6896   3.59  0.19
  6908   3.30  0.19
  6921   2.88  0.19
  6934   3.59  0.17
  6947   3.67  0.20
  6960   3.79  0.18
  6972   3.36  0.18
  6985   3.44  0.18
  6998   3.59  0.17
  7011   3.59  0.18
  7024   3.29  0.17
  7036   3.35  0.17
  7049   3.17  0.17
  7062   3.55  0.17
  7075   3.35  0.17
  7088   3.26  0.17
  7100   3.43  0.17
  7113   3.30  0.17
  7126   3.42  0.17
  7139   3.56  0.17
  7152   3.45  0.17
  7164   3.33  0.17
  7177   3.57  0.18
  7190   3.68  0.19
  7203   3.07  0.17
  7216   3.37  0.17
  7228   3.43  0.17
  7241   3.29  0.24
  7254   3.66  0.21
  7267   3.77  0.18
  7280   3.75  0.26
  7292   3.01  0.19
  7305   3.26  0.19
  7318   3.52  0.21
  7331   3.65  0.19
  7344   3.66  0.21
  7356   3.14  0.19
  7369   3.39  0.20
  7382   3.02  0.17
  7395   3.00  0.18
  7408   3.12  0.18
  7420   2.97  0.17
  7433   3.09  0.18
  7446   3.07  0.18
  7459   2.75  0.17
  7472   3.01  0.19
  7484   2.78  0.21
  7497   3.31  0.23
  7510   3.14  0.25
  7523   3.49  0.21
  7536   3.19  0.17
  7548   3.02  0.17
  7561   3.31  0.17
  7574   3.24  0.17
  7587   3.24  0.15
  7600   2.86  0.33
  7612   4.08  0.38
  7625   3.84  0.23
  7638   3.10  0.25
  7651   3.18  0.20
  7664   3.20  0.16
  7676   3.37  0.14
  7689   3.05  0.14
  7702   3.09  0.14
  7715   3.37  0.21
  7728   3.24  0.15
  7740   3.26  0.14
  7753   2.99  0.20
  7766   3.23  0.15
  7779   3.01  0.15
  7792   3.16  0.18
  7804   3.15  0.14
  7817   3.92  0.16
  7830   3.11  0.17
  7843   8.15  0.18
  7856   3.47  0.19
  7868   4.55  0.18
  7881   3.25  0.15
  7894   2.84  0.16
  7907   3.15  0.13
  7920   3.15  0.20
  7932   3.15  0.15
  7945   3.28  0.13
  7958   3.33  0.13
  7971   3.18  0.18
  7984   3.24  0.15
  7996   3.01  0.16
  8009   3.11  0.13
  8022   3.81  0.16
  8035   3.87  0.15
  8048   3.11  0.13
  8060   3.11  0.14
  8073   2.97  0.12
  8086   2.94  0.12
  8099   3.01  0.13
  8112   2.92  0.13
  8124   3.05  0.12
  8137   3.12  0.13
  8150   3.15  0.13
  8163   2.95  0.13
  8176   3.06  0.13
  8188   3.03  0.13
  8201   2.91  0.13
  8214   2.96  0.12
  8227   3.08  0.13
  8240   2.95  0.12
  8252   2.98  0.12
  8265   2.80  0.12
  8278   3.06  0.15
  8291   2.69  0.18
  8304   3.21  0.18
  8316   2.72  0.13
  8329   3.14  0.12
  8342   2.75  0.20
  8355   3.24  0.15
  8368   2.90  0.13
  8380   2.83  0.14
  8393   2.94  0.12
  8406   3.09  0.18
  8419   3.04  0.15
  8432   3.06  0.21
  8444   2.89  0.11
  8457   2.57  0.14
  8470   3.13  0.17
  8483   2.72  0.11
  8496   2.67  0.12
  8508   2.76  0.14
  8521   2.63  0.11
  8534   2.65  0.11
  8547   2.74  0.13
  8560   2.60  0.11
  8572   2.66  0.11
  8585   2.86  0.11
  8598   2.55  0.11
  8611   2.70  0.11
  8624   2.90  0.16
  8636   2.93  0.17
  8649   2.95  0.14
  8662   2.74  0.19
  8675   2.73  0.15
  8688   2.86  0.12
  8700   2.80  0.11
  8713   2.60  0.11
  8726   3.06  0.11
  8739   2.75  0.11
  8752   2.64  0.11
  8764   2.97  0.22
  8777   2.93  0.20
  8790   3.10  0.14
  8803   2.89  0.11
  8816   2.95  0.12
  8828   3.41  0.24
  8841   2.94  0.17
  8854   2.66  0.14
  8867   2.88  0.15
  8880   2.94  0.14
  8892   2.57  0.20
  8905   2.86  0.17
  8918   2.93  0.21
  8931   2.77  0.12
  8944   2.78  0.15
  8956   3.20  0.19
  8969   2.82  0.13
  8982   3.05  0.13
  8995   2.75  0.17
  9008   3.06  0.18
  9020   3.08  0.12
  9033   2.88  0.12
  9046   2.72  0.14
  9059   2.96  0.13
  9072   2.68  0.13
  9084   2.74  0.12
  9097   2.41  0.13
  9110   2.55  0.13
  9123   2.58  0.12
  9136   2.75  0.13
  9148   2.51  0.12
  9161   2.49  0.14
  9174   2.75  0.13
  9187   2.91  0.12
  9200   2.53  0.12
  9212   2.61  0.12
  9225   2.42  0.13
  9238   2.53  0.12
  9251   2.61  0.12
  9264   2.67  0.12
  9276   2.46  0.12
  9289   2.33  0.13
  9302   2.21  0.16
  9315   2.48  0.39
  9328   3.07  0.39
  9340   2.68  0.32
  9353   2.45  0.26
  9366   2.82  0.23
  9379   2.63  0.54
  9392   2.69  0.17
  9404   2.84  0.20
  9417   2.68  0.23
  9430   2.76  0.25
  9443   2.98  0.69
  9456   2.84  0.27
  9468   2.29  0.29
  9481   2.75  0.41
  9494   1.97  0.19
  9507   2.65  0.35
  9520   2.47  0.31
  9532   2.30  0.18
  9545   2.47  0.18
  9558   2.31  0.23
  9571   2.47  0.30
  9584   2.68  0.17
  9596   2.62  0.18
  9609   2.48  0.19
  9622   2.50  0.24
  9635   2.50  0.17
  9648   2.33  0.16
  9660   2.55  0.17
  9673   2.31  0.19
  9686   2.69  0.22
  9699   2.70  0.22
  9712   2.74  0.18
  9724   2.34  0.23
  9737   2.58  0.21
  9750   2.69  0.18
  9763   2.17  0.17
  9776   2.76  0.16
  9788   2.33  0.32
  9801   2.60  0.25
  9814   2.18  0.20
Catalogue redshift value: 0.19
